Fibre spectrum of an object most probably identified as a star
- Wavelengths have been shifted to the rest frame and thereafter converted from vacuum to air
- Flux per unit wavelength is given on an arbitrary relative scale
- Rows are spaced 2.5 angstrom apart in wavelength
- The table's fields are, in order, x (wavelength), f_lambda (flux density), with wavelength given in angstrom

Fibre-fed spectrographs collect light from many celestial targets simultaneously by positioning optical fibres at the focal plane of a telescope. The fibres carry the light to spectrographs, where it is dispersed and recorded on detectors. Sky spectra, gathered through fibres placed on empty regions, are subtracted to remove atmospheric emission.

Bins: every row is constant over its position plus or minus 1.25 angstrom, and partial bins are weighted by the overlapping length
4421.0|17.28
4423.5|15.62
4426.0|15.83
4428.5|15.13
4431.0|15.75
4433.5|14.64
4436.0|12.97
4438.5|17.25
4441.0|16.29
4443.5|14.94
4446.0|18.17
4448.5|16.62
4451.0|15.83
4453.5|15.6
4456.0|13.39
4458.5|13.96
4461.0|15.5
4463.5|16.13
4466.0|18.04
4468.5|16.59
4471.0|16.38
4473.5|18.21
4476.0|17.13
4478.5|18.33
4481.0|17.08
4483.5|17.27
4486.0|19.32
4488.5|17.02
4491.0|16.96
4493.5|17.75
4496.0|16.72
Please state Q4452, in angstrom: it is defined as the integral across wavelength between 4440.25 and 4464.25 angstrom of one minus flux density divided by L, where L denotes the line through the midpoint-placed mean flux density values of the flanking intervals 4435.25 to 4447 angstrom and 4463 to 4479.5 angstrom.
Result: 1.2 angstrom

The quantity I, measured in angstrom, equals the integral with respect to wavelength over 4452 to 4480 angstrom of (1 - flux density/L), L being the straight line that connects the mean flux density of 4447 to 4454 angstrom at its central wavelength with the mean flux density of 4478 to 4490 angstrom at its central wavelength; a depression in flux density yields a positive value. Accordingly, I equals 1.0 angstrom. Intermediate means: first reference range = 16.1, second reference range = 17.8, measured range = 16.3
